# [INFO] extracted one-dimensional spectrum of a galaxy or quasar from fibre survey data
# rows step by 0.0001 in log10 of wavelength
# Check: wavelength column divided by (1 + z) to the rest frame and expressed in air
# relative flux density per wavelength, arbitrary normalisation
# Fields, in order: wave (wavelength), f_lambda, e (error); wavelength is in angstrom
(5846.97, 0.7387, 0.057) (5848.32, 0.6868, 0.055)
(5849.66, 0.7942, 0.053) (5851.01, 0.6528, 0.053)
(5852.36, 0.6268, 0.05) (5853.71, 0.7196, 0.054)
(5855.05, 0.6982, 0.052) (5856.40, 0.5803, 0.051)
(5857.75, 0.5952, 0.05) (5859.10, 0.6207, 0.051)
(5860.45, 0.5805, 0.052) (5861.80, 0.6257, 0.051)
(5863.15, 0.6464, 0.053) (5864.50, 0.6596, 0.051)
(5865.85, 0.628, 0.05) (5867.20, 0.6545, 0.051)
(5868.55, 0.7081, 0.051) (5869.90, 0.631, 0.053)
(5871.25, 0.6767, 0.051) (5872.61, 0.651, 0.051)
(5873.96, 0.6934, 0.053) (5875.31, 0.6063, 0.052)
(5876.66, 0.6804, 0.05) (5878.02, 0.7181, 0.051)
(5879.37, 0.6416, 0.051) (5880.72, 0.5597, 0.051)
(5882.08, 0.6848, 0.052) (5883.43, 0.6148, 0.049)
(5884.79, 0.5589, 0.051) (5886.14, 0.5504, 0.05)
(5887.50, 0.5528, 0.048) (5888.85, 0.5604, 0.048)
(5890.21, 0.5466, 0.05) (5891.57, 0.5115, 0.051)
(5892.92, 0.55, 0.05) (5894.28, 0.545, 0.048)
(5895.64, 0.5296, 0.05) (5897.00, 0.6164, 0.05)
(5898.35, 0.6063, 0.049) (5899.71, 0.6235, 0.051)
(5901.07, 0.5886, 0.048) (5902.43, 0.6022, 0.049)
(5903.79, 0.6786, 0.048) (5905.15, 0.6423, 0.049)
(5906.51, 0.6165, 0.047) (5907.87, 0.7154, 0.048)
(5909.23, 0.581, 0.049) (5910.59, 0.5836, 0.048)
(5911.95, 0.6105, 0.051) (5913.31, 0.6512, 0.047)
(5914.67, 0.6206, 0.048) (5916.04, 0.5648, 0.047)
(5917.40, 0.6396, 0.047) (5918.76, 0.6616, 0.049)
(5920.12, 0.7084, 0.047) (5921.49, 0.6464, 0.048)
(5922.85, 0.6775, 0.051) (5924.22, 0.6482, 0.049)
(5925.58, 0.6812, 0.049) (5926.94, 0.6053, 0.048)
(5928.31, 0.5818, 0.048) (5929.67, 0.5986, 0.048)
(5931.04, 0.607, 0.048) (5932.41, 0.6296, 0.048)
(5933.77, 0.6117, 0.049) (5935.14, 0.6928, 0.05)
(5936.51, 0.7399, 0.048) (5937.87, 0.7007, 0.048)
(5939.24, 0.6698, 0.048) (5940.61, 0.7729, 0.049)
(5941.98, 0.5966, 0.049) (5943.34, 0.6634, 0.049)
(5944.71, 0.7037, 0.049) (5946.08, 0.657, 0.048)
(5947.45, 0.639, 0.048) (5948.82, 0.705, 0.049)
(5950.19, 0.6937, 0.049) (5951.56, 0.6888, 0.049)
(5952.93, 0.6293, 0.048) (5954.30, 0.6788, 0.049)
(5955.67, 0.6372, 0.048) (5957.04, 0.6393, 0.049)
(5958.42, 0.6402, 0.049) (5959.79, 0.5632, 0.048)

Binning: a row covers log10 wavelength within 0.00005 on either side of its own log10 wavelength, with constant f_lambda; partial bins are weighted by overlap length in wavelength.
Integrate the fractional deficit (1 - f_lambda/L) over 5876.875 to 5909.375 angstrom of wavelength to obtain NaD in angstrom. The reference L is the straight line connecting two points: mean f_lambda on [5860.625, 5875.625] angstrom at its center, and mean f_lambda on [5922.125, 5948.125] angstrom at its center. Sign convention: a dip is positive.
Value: 2.6 angstrom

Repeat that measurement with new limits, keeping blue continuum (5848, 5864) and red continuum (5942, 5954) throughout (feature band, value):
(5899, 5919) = 1.1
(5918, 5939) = 0.4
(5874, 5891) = 1.2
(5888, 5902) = 1.9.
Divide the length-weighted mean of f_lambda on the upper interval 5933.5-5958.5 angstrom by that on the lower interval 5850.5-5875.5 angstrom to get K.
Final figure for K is 1.0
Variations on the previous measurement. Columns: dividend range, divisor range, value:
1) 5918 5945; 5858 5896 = 1.07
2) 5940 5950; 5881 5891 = 1.17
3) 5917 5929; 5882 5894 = 1.15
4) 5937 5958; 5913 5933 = 1.06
